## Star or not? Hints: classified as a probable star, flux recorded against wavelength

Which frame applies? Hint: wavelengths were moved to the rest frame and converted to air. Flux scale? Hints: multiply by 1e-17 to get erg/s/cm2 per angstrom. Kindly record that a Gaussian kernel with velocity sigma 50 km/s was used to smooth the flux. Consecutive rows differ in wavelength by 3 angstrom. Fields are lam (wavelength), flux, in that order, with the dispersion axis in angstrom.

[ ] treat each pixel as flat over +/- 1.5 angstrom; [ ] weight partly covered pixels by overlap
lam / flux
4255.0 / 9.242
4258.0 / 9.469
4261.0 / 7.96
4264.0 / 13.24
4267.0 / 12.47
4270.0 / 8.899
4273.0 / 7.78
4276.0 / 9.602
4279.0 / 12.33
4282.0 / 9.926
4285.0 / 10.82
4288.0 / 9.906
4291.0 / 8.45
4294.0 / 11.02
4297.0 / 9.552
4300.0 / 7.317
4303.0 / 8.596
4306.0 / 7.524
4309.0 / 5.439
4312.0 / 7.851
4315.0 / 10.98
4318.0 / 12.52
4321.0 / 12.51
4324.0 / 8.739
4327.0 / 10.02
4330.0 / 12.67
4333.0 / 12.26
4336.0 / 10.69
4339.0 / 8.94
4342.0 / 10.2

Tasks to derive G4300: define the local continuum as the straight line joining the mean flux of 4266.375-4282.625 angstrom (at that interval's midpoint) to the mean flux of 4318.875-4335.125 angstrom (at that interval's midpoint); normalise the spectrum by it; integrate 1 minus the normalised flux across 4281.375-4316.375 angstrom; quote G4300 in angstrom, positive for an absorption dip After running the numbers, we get 5.5 angstrom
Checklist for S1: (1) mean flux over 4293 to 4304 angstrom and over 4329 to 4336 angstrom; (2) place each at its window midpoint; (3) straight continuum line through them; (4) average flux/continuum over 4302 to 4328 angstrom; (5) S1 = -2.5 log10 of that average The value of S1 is 0.133 mag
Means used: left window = 9.06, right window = 12.1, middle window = 9.35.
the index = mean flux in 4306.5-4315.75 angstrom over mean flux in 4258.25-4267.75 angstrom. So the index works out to 0.72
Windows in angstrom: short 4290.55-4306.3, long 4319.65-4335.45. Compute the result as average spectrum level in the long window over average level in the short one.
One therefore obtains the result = 1.26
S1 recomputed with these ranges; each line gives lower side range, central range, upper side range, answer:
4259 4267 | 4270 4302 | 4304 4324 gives 0.065 mag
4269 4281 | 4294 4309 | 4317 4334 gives 0.269 mag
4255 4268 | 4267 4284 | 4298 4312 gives -0.054 mag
